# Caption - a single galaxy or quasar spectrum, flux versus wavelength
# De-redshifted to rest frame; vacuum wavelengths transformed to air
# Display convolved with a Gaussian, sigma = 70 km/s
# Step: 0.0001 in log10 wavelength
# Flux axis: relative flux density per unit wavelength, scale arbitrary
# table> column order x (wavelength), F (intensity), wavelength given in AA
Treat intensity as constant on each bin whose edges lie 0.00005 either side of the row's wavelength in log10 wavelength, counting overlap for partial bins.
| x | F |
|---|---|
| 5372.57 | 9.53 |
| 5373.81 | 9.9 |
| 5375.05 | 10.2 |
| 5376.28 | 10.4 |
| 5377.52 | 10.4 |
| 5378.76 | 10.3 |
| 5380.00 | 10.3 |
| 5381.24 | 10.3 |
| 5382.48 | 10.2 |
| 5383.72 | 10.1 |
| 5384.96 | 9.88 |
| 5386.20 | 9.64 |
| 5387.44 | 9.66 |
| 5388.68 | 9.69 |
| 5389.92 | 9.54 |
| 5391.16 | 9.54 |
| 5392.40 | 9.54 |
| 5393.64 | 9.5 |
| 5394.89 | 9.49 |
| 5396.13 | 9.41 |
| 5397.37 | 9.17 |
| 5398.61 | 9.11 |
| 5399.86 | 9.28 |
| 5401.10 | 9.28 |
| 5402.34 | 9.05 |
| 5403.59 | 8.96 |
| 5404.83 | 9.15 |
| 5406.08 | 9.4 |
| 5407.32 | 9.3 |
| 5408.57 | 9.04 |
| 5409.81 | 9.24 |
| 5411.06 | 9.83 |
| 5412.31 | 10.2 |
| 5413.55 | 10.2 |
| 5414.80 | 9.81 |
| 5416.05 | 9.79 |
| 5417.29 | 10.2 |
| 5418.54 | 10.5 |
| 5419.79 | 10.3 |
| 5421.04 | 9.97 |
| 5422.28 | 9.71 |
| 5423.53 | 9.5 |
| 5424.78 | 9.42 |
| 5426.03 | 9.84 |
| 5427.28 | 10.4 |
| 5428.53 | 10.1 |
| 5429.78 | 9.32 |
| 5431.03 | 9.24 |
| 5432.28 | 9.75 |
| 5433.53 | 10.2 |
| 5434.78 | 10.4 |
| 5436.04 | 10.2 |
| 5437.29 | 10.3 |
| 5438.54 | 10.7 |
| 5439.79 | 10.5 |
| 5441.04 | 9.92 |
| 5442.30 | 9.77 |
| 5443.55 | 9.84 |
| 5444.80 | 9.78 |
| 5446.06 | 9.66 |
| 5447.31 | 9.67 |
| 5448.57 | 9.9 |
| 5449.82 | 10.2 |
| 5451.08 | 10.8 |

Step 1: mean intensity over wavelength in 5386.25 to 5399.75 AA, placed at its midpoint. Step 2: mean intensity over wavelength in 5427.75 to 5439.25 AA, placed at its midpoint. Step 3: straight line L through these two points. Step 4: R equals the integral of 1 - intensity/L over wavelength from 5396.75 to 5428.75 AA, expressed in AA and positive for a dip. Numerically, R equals 0.3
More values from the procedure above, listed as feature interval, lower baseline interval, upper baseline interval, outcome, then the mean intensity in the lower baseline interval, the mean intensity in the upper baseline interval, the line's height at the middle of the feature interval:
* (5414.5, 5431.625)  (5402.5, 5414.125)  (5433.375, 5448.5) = -0.24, 9.46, 10.1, 9.73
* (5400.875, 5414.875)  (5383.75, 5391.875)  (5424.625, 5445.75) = 0.53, 9.69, 9.99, 9.82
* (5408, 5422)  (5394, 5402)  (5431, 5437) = -0.39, 9.29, 10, 9.64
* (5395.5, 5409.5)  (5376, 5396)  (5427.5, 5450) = 1.01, 9.88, 9.97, 9.91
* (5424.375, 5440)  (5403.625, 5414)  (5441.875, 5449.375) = -0.55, 9.5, 9.79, 9.68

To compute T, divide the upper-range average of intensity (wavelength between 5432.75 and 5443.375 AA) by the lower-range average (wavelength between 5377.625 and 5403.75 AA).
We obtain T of 1.06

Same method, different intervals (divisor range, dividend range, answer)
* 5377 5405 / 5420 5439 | 1.03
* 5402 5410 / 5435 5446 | 1.10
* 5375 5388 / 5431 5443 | 1.00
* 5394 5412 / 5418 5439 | 1.08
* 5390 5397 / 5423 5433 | 1.02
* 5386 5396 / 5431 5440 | 1.07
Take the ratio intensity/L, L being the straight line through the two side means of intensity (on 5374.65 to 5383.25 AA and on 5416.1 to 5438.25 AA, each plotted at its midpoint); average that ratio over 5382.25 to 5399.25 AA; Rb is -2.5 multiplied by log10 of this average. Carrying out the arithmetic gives 0.069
